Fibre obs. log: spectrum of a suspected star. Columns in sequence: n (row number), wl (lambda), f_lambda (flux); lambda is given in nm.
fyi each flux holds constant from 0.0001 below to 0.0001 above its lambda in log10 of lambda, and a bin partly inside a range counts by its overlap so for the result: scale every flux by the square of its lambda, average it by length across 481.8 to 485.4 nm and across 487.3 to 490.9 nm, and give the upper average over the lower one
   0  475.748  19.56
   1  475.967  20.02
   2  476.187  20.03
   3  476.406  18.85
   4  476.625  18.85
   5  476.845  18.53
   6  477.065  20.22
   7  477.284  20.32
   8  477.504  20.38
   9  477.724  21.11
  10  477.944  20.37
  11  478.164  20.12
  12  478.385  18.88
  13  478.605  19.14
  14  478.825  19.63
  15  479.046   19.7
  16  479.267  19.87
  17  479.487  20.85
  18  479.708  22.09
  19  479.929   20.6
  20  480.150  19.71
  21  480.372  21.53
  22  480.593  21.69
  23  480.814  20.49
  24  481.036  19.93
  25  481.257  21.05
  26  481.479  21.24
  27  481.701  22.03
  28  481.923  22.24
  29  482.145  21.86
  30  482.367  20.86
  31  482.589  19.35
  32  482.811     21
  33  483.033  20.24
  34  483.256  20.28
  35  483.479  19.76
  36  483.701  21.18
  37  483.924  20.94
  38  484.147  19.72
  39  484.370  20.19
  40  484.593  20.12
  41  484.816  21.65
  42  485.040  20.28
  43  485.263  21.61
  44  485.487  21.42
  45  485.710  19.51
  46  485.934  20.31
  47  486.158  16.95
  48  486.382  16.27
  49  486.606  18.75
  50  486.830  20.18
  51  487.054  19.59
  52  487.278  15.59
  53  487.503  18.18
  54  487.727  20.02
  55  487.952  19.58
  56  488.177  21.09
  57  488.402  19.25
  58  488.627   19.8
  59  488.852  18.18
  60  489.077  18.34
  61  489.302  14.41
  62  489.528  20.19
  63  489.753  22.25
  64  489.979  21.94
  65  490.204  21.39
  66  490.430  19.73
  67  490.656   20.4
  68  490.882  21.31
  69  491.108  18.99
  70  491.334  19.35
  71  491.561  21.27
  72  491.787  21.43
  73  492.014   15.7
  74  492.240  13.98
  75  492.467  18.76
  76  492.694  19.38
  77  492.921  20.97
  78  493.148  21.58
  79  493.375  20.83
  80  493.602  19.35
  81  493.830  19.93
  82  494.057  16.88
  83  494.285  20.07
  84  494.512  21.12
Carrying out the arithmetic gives 0.97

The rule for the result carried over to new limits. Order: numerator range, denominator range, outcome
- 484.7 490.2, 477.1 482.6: 0.97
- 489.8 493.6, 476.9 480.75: 1.03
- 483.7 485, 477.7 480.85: 1.03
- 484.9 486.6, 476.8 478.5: 1.00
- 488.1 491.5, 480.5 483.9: 0.98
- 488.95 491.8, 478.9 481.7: 1.01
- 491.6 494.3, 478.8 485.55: 0.96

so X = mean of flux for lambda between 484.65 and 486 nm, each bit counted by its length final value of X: 20.8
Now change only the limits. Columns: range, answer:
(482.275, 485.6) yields 20.6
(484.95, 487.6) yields 19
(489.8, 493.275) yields 19.8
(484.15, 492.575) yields 19.4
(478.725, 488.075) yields 20.2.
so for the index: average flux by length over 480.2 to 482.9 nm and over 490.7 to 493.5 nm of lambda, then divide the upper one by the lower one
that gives 0.9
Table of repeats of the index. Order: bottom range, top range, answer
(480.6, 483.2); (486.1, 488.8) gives 0.90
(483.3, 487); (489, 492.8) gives 0.97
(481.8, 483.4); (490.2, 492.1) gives 0.96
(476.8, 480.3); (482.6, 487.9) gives 0.98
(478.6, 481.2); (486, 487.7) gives 0.88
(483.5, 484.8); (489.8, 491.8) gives 1.01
